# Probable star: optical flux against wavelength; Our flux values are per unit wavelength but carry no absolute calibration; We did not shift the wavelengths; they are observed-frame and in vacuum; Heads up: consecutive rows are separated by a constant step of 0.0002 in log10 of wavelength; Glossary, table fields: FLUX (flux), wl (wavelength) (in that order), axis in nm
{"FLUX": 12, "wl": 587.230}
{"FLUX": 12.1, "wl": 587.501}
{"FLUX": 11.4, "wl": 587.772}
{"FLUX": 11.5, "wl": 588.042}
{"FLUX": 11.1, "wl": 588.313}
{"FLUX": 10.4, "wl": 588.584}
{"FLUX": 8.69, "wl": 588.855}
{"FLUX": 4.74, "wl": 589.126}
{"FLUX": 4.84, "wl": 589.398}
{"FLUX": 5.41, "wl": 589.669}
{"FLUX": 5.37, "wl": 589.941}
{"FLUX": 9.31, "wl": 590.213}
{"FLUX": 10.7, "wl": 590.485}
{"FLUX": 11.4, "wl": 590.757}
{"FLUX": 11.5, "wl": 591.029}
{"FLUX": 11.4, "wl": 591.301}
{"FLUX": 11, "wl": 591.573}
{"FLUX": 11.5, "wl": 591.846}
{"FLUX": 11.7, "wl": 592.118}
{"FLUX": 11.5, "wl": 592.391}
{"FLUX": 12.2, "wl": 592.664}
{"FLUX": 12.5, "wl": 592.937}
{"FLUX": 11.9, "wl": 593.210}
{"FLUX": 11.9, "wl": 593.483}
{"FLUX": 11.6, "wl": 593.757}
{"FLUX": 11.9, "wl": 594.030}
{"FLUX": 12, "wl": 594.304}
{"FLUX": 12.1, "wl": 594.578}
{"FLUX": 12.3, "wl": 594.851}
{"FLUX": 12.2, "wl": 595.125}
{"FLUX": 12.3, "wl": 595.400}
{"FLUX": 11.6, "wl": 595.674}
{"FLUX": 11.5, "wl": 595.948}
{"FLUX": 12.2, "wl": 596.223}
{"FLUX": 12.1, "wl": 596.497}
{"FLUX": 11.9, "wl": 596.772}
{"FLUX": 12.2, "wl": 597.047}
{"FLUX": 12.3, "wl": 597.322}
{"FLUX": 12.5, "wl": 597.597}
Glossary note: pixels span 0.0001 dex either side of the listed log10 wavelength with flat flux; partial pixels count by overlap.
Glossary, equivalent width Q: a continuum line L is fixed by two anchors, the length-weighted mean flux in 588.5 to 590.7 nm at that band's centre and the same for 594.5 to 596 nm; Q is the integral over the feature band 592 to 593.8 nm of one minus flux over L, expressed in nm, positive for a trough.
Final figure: -0.32 nm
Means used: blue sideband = 7.5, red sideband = 12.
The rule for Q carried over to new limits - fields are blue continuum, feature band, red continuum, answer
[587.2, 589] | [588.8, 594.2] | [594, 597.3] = 0.65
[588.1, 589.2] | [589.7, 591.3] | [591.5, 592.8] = 0.15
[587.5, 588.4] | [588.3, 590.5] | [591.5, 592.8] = 0.77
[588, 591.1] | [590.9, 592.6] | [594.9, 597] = -0.30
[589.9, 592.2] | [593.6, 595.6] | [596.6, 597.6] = -0.09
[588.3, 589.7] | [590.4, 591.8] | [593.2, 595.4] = -0.31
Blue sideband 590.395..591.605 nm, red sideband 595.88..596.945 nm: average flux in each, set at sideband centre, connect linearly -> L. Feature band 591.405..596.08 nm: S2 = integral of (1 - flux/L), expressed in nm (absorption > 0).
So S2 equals -0.10 nm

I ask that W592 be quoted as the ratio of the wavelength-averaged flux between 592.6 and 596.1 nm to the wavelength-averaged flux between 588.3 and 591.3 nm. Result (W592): 1.41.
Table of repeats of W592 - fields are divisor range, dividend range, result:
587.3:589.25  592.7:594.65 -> 1.19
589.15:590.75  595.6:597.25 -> 1.64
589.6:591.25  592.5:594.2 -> 1.30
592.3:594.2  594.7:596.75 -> 1.01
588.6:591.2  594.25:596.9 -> 1.47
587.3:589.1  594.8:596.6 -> 1.14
